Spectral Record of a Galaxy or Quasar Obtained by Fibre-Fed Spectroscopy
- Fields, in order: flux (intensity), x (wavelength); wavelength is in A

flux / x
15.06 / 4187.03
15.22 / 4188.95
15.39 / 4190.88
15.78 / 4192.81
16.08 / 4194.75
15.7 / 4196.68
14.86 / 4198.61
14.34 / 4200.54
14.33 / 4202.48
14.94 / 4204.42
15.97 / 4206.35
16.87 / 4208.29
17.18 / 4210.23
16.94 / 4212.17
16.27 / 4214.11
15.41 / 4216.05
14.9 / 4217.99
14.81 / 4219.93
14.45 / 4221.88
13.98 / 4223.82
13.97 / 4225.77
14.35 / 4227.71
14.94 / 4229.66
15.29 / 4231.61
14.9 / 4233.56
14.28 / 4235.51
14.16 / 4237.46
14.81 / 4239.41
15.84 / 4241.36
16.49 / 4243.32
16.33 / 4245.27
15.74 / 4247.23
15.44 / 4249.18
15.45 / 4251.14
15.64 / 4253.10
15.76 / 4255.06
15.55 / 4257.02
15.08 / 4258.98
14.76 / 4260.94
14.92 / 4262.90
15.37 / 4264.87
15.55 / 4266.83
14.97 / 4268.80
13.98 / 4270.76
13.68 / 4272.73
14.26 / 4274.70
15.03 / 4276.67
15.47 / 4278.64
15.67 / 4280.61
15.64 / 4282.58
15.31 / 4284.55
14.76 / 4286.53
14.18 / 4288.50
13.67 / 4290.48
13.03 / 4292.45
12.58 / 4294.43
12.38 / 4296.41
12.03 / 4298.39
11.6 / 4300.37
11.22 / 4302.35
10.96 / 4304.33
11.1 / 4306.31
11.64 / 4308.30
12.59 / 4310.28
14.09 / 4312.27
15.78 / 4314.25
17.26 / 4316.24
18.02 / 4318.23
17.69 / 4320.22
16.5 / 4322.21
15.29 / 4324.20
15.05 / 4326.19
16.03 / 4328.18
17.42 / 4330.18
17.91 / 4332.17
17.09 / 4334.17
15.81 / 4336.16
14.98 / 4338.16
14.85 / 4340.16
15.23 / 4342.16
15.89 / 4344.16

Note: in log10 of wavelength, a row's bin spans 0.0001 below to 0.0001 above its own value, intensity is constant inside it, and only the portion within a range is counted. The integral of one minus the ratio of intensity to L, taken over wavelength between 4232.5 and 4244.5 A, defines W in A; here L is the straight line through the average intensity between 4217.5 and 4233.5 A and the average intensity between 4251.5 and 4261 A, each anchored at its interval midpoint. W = -0.1 A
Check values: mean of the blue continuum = 14.6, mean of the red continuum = 15.4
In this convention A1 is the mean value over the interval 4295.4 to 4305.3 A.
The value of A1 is 11.6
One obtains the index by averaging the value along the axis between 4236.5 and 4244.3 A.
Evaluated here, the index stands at 15.3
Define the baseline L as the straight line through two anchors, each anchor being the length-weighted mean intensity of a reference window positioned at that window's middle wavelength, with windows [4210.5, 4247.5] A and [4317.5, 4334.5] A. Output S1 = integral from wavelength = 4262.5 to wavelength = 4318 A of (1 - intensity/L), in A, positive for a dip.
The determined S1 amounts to 7.6 A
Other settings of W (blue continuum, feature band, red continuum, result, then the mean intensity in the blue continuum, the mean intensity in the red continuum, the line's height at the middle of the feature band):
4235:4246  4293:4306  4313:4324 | 3.69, 15.3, 16.9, 16.5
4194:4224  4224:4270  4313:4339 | 1.86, 15.5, 16.5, 15.8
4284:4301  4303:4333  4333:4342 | -0.87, 13.3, 15.7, 14.6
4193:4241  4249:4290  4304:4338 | 0.63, 15.2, 15.4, 15.3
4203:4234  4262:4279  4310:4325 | 1.01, 15.3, 16.1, 15.7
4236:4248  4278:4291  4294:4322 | -0.64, 15.5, 13.6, 14.3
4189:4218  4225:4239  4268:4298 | 0.55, 15.7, 14.3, 15.2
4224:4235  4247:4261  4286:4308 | -1.65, 14.6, 12.4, 13.8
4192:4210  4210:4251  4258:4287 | 0.12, 15.5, 15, 15.3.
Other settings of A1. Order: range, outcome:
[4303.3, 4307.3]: 11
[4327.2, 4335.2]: 17.1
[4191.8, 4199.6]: 15.6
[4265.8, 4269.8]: 15.3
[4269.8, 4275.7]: 14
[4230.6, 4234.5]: 15.1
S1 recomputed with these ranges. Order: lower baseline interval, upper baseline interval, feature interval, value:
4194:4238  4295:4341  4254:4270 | -0.3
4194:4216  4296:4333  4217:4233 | 1.0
